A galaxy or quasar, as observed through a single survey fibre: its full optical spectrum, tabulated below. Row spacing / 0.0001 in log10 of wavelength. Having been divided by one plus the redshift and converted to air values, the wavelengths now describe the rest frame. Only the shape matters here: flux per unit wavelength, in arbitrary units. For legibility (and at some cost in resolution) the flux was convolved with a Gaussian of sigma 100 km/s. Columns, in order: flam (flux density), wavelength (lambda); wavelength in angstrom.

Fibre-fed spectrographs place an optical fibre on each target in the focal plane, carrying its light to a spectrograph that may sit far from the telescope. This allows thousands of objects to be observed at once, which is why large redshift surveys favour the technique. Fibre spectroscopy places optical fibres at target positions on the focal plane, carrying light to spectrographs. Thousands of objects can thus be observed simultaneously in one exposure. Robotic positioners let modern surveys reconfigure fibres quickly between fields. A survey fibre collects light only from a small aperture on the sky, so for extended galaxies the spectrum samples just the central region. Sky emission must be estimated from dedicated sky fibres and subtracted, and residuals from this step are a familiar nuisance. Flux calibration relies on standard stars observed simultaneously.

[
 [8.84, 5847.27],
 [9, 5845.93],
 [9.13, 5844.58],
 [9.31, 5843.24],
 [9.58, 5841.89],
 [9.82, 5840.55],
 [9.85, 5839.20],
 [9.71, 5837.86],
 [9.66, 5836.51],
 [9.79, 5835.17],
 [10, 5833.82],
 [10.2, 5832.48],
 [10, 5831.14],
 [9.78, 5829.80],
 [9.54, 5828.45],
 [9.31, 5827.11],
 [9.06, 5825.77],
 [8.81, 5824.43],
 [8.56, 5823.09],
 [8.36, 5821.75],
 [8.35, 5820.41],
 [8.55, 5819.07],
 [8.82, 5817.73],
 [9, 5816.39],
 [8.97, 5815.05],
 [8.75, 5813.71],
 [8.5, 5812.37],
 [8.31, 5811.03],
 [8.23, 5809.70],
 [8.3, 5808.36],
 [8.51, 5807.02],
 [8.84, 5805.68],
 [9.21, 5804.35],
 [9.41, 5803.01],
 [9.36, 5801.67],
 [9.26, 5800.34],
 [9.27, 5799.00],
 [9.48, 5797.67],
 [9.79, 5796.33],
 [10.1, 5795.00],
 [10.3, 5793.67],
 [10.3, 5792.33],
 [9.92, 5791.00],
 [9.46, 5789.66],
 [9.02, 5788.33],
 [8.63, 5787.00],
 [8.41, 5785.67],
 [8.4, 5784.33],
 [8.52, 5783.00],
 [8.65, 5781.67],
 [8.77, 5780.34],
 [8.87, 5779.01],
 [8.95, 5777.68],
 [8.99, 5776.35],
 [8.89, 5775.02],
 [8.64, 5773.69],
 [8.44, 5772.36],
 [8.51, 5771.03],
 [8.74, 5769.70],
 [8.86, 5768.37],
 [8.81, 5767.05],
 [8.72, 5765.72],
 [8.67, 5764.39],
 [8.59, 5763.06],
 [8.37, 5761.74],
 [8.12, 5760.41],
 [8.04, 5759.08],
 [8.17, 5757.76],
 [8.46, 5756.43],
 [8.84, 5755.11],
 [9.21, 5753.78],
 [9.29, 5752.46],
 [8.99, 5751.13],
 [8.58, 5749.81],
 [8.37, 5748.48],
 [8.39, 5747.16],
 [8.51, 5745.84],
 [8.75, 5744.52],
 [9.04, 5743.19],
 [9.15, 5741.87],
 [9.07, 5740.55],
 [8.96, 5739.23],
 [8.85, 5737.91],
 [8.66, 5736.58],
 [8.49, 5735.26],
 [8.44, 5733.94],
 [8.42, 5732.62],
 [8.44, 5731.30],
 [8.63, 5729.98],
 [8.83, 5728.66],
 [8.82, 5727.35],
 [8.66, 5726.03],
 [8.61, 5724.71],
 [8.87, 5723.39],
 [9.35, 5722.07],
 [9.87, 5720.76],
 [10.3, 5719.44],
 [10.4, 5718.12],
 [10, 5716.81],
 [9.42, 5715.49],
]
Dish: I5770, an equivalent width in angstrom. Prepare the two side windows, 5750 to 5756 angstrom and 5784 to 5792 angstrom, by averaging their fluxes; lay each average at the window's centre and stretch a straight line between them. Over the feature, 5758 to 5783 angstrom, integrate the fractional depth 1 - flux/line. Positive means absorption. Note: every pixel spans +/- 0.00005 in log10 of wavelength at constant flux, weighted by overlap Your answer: 1.1 angstrom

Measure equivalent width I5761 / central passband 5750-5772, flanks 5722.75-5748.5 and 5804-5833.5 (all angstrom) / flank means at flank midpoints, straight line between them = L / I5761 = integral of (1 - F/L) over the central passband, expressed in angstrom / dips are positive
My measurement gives 0.3 angstrom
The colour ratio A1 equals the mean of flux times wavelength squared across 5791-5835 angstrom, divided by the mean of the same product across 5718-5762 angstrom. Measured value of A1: 1.07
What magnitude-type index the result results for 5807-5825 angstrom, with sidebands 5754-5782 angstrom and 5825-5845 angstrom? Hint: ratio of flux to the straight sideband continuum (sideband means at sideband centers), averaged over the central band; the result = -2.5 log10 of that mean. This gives 0.096 mag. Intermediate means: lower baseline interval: 8.63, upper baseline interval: 9.65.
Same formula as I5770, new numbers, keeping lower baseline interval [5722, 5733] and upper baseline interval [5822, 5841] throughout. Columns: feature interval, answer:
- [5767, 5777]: 0.4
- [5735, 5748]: 0.0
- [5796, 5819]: 1.1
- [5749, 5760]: 0.3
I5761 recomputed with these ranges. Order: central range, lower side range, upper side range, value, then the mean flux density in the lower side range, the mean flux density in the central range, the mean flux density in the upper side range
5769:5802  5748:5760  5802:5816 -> -1.57 angstrom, 8.65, 9.1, 8.72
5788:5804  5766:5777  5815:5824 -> -1.76 angstrom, 8.73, 9.64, 8.64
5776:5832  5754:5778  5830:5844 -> 1.15 angstrom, 8.61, 9.04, 9.79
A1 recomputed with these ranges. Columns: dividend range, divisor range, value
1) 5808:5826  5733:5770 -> 1.01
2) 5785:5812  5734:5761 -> 1.08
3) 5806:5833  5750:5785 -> 1.04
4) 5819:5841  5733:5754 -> 1.10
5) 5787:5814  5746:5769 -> 1.08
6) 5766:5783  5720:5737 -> 1.01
